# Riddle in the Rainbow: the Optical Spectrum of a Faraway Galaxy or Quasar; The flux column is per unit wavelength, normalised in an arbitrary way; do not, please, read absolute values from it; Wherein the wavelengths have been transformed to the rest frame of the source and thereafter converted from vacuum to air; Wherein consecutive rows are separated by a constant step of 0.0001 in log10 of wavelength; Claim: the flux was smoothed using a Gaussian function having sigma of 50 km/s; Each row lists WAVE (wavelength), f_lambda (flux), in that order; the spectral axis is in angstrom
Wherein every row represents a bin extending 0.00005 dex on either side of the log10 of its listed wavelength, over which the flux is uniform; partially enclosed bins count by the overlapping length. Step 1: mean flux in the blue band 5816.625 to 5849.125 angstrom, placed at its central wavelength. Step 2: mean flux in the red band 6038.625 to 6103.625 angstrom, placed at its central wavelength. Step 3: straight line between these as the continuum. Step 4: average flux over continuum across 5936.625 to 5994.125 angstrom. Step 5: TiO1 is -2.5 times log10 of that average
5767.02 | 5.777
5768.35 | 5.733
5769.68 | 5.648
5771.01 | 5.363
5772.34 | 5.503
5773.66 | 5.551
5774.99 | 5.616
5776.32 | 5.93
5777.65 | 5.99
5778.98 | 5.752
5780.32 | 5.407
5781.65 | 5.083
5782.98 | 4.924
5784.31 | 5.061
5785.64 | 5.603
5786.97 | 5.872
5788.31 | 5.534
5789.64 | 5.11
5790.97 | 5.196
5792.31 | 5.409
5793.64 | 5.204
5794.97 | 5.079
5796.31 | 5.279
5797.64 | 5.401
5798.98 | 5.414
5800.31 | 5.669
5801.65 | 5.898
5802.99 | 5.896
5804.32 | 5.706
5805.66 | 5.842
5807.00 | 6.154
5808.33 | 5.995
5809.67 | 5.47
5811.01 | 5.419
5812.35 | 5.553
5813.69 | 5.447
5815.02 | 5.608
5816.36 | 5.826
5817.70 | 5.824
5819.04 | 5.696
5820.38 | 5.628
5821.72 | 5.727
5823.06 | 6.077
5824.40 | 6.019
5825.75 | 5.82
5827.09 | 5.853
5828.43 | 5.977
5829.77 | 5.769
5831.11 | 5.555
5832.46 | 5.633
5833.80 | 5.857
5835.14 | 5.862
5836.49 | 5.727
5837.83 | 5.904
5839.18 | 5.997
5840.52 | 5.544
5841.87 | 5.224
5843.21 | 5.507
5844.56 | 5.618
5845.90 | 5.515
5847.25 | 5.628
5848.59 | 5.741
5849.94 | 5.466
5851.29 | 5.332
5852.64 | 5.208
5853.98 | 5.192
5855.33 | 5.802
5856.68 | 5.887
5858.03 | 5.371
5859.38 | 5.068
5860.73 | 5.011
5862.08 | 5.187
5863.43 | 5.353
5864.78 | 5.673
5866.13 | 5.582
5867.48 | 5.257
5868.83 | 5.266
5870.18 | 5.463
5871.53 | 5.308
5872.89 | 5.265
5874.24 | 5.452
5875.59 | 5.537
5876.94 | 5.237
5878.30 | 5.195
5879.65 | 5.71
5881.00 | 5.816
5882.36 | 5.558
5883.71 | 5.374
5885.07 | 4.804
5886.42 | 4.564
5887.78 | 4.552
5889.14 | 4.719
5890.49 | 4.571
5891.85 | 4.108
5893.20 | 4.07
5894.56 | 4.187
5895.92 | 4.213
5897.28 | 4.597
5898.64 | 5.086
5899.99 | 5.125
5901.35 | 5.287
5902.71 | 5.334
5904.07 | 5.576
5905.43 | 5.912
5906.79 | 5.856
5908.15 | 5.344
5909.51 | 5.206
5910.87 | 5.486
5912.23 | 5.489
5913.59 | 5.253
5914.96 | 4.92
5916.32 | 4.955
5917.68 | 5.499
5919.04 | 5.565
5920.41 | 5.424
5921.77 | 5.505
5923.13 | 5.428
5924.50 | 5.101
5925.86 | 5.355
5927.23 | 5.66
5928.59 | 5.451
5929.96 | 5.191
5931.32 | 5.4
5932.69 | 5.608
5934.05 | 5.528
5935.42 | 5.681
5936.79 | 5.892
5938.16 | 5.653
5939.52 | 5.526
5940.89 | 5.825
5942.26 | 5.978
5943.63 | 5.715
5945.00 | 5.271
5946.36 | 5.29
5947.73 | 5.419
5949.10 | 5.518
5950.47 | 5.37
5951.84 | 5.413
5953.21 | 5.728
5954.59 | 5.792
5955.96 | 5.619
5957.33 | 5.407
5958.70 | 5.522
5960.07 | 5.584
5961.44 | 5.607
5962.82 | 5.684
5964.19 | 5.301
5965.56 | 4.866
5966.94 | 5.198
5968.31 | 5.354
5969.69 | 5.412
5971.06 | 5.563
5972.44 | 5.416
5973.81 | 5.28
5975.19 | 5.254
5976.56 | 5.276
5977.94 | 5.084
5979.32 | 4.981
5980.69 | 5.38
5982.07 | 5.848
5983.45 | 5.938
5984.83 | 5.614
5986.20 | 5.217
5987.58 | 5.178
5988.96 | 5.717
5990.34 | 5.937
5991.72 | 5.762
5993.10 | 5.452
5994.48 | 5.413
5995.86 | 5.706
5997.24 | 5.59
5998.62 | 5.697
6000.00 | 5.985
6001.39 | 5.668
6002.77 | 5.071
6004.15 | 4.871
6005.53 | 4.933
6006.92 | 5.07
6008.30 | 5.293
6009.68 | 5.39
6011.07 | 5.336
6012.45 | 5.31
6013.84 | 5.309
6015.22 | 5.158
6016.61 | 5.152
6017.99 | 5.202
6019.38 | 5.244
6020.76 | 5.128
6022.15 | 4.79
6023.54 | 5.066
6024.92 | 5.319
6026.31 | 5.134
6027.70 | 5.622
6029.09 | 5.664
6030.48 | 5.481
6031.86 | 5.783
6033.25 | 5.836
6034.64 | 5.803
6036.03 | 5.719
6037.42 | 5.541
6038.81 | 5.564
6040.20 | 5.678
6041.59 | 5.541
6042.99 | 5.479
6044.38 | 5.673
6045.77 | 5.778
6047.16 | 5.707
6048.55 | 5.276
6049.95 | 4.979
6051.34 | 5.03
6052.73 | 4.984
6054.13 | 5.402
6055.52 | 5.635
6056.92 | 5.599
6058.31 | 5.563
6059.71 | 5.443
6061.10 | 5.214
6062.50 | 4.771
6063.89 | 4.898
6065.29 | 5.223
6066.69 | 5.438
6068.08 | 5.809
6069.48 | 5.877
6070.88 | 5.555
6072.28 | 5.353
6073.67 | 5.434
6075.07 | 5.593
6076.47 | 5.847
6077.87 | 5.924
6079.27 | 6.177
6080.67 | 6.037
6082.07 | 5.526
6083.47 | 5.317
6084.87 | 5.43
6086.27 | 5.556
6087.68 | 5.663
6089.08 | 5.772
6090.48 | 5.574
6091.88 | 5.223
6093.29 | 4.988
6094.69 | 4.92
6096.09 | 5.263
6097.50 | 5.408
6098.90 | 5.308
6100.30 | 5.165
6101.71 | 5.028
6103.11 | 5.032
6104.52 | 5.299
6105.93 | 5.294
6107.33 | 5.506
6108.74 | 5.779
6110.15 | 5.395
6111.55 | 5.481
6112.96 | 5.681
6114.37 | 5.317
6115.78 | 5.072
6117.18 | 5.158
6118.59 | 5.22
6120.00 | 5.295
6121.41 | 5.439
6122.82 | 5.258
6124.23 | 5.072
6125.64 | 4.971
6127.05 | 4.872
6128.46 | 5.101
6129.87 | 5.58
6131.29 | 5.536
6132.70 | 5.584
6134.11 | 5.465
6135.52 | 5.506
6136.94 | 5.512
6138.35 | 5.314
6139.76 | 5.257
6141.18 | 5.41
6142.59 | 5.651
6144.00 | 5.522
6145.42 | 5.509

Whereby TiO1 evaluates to 0.02 mag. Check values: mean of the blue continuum 5.74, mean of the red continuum 5.44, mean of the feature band 5.49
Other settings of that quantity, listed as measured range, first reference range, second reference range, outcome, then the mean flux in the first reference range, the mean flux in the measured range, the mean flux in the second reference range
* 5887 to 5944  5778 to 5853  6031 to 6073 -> 0.06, 5.6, 5.25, 5.47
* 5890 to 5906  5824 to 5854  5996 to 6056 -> 0.15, 5.66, 4.83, 5.39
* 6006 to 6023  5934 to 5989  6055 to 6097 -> 0.06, 5.48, 5.19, 5.49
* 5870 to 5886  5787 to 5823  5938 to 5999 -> 0.03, 5.59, 5.38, 5.5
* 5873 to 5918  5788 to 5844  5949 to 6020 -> 0.09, 5.65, 5.11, 5.42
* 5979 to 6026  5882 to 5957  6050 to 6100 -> 0.00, 5.28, 5.38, 5.44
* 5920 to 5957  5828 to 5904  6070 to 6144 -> -0.04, 5.3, 5.53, 5.41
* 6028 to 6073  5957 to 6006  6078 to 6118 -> -0.01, 5.44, 5.48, 5.41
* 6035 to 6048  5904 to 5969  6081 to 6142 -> -0.05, 5.48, 5.63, 5.34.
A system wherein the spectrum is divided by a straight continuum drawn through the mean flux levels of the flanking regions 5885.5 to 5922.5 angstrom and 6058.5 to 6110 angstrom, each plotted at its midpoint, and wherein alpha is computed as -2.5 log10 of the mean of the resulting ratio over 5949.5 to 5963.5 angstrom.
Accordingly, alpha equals -0.082 mag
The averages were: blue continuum 5.05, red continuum 5.43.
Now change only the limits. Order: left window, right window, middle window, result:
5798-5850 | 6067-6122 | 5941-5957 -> 0.007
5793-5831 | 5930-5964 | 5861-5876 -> 0.050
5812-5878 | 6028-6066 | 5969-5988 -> 0.020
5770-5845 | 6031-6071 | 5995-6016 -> 0.029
